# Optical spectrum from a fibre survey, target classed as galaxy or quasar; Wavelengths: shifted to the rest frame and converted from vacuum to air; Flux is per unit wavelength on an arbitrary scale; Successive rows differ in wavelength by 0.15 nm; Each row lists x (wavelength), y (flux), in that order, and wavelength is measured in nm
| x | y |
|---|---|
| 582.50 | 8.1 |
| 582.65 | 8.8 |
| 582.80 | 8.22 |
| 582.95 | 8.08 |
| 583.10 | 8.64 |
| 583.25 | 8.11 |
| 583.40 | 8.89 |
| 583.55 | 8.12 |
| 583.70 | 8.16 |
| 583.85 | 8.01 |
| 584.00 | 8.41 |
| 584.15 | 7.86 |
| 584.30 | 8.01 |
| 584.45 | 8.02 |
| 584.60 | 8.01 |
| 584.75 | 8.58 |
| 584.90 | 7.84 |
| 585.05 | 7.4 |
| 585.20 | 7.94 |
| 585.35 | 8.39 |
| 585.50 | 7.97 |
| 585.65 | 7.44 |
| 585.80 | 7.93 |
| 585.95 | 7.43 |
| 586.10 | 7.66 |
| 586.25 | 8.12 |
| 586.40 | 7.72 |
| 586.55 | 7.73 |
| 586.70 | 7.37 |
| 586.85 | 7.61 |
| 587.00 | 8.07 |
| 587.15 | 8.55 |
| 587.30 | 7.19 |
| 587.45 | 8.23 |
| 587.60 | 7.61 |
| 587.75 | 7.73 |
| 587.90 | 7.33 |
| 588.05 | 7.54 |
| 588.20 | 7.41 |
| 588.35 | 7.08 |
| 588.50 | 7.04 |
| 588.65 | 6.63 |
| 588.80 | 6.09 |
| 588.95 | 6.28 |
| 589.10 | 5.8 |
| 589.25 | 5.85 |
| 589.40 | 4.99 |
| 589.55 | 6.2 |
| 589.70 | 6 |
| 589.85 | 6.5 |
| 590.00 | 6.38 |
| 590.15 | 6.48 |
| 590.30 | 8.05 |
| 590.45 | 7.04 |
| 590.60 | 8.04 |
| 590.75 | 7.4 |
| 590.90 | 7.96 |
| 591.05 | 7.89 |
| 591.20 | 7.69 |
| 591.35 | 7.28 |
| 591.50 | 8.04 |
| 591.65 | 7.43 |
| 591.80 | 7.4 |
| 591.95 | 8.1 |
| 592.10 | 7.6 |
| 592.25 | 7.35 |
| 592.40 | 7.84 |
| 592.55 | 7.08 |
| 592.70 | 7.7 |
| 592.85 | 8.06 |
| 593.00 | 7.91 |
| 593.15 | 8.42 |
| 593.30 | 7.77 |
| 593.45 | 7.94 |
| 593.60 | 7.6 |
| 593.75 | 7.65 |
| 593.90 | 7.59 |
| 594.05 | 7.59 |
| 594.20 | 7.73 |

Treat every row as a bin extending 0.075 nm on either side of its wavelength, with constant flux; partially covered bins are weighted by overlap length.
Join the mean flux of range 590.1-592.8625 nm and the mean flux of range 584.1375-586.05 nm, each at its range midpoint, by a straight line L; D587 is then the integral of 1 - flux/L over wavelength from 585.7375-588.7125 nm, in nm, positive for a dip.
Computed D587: 0.078 nm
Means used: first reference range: 7.91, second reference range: 7.6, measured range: 7.6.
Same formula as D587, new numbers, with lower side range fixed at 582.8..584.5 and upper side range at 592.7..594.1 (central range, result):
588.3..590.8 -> 0.44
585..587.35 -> 0.09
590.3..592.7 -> 0.09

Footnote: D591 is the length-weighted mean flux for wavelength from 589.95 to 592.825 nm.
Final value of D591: 7.53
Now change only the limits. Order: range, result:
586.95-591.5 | 7.09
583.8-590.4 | 7.37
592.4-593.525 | 7.84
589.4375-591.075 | 7.01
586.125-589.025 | 7.44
